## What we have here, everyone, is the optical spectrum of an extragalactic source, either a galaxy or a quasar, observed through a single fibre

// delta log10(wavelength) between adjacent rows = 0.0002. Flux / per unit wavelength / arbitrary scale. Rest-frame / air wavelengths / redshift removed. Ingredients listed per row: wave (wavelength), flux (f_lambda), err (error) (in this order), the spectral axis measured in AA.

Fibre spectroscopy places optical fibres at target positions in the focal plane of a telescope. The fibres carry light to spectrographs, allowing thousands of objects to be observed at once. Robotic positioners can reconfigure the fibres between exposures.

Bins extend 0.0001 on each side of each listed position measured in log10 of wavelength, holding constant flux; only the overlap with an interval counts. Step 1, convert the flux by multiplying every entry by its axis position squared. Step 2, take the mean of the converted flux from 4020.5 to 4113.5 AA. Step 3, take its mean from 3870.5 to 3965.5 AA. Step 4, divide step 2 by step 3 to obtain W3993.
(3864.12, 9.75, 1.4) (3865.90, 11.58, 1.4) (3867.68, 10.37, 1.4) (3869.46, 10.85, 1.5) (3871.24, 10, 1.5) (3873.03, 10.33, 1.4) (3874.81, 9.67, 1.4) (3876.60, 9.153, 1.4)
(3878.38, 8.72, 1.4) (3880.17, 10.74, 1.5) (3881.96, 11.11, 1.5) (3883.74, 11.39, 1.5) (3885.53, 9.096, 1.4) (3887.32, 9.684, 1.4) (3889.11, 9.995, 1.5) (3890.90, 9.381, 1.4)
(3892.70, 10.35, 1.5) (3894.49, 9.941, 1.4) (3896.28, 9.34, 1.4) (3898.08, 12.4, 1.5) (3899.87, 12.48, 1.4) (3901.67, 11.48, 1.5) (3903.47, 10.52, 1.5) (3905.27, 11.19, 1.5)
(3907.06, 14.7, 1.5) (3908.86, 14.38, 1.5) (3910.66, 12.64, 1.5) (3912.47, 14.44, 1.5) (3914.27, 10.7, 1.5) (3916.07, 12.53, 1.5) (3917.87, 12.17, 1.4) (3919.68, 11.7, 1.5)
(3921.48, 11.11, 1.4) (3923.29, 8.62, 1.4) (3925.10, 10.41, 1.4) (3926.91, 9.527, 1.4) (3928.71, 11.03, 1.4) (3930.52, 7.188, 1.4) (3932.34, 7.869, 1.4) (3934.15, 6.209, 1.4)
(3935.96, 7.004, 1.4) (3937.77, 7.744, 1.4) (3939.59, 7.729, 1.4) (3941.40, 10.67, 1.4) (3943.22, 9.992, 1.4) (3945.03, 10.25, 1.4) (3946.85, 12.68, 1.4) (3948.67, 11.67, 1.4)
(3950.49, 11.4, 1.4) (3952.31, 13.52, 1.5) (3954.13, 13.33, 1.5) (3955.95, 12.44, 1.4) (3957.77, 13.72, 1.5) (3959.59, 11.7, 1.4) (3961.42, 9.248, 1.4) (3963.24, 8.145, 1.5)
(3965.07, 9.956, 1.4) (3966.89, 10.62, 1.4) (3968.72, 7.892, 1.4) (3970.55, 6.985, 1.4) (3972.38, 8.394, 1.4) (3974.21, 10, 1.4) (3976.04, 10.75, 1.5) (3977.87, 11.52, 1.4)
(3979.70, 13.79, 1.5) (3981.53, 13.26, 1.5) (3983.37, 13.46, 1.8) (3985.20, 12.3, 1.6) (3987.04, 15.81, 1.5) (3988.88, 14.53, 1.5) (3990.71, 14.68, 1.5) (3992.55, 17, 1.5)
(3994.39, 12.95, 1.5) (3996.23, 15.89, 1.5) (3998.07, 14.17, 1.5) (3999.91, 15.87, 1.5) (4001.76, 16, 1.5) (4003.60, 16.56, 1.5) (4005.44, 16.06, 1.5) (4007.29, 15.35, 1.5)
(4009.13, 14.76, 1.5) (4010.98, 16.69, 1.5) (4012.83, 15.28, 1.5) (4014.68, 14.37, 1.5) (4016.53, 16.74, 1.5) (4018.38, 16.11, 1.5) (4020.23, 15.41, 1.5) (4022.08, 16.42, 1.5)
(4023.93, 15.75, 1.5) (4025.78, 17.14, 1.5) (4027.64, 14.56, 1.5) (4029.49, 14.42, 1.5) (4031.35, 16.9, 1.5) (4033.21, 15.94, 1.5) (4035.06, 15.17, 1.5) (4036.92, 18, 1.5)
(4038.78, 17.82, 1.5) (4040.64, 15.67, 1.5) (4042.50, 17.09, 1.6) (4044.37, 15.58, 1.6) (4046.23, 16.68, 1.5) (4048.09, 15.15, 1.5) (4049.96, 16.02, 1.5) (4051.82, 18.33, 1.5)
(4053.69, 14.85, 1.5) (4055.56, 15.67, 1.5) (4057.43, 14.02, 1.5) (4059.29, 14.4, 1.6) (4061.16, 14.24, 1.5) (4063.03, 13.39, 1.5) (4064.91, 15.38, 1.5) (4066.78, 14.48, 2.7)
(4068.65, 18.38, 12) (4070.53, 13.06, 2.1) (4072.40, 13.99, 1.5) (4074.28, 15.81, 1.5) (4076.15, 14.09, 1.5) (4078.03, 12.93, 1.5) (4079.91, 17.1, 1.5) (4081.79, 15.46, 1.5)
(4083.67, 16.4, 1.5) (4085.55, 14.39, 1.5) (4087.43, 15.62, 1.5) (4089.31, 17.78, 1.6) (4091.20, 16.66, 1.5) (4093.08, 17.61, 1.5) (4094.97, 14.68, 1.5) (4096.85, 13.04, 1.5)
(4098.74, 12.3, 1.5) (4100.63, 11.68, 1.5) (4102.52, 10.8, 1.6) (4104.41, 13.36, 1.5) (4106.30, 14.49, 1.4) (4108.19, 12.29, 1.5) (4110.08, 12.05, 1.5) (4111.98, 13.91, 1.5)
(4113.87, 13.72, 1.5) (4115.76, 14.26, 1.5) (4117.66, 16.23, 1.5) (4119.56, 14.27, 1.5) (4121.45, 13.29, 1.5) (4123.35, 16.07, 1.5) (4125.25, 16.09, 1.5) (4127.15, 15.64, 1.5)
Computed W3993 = 1.5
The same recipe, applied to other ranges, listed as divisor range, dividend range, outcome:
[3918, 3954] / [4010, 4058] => 1.69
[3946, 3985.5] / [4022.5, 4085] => 1.45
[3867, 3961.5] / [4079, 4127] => 1.49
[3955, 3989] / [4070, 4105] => 1.38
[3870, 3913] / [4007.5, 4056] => 1.57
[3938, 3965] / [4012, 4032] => 1.47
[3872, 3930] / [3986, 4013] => 1.48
